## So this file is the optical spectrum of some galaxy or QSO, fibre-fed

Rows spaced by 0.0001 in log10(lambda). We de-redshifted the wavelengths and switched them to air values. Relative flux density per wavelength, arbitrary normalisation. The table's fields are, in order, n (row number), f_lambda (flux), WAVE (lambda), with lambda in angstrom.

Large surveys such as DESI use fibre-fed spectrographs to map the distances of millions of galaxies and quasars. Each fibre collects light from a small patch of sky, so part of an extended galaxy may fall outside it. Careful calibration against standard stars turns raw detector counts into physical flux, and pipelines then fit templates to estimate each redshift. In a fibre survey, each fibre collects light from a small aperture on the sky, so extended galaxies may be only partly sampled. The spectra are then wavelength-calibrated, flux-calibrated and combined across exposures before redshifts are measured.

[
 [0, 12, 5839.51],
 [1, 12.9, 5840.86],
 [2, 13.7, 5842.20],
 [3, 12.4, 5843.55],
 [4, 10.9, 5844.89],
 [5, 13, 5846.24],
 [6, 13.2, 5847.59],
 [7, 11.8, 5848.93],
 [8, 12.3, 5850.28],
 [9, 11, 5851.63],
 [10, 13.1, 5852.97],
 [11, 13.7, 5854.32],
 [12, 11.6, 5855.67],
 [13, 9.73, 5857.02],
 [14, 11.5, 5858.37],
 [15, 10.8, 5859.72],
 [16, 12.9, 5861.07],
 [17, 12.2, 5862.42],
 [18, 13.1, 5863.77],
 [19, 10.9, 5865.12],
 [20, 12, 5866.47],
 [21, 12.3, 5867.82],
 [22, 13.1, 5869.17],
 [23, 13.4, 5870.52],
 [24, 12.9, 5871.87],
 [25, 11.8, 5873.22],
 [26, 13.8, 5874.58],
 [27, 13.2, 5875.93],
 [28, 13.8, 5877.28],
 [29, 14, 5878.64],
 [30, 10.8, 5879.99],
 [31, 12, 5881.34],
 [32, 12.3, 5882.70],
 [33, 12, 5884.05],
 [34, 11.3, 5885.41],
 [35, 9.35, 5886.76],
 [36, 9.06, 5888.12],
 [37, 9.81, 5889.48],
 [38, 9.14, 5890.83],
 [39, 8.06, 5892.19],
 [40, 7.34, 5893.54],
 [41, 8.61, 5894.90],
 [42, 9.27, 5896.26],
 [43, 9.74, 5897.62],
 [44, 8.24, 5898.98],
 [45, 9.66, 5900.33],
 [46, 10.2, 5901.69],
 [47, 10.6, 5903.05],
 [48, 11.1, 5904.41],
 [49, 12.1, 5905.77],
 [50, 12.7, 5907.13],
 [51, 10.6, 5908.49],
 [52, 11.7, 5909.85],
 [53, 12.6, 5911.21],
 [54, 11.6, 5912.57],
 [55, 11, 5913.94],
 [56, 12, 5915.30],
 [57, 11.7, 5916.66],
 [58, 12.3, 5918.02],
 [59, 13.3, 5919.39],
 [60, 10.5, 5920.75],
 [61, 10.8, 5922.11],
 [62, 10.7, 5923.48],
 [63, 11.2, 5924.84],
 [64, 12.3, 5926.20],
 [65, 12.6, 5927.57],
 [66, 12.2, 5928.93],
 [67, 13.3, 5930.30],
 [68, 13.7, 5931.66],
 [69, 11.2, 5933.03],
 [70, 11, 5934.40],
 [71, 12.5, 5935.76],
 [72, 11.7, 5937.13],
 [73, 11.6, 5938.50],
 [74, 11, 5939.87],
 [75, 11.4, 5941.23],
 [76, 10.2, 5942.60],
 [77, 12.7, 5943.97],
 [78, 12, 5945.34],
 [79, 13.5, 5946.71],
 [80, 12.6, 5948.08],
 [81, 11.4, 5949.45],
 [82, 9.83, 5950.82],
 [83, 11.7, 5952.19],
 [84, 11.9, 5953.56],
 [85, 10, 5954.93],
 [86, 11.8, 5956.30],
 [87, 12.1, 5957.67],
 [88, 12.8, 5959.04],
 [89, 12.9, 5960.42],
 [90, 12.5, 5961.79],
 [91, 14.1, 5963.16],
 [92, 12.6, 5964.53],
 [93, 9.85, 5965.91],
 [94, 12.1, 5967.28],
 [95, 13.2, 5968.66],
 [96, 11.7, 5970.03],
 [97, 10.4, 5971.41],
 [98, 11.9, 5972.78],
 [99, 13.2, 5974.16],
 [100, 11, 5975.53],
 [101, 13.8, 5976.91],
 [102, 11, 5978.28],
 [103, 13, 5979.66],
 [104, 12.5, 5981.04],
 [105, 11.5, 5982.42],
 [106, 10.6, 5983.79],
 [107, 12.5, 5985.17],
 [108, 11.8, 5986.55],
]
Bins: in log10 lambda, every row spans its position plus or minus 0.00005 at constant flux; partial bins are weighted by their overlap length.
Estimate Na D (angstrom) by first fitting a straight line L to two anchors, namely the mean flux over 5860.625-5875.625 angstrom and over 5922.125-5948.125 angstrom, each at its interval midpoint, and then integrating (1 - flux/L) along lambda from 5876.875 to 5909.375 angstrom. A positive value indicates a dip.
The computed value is 4.9 angstrom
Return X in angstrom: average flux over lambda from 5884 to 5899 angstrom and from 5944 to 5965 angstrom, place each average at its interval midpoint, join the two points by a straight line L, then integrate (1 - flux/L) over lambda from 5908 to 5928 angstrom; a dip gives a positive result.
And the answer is -2.3 angstrom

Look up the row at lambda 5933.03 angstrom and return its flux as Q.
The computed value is 11.2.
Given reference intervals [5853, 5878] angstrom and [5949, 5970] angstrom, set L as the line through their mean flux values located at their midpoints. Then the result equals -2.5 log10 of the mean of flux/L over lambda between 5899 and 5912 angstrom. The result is 0.10 mag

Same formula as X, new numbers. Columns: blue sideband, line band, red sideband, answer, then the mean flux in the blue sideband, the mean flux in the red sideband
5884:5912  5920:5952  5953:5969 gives -1.2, 10.1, 12.1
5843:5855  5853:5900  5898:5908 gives 0.9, 12.4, 10.6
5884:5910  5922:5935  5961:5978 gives -1.2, 9.95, 12.2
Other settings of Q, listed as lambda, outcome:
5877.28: 13.8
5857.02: 9.73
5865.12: 10.9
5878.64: 14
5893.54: 7.34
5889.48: 9.81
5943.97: 12.7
